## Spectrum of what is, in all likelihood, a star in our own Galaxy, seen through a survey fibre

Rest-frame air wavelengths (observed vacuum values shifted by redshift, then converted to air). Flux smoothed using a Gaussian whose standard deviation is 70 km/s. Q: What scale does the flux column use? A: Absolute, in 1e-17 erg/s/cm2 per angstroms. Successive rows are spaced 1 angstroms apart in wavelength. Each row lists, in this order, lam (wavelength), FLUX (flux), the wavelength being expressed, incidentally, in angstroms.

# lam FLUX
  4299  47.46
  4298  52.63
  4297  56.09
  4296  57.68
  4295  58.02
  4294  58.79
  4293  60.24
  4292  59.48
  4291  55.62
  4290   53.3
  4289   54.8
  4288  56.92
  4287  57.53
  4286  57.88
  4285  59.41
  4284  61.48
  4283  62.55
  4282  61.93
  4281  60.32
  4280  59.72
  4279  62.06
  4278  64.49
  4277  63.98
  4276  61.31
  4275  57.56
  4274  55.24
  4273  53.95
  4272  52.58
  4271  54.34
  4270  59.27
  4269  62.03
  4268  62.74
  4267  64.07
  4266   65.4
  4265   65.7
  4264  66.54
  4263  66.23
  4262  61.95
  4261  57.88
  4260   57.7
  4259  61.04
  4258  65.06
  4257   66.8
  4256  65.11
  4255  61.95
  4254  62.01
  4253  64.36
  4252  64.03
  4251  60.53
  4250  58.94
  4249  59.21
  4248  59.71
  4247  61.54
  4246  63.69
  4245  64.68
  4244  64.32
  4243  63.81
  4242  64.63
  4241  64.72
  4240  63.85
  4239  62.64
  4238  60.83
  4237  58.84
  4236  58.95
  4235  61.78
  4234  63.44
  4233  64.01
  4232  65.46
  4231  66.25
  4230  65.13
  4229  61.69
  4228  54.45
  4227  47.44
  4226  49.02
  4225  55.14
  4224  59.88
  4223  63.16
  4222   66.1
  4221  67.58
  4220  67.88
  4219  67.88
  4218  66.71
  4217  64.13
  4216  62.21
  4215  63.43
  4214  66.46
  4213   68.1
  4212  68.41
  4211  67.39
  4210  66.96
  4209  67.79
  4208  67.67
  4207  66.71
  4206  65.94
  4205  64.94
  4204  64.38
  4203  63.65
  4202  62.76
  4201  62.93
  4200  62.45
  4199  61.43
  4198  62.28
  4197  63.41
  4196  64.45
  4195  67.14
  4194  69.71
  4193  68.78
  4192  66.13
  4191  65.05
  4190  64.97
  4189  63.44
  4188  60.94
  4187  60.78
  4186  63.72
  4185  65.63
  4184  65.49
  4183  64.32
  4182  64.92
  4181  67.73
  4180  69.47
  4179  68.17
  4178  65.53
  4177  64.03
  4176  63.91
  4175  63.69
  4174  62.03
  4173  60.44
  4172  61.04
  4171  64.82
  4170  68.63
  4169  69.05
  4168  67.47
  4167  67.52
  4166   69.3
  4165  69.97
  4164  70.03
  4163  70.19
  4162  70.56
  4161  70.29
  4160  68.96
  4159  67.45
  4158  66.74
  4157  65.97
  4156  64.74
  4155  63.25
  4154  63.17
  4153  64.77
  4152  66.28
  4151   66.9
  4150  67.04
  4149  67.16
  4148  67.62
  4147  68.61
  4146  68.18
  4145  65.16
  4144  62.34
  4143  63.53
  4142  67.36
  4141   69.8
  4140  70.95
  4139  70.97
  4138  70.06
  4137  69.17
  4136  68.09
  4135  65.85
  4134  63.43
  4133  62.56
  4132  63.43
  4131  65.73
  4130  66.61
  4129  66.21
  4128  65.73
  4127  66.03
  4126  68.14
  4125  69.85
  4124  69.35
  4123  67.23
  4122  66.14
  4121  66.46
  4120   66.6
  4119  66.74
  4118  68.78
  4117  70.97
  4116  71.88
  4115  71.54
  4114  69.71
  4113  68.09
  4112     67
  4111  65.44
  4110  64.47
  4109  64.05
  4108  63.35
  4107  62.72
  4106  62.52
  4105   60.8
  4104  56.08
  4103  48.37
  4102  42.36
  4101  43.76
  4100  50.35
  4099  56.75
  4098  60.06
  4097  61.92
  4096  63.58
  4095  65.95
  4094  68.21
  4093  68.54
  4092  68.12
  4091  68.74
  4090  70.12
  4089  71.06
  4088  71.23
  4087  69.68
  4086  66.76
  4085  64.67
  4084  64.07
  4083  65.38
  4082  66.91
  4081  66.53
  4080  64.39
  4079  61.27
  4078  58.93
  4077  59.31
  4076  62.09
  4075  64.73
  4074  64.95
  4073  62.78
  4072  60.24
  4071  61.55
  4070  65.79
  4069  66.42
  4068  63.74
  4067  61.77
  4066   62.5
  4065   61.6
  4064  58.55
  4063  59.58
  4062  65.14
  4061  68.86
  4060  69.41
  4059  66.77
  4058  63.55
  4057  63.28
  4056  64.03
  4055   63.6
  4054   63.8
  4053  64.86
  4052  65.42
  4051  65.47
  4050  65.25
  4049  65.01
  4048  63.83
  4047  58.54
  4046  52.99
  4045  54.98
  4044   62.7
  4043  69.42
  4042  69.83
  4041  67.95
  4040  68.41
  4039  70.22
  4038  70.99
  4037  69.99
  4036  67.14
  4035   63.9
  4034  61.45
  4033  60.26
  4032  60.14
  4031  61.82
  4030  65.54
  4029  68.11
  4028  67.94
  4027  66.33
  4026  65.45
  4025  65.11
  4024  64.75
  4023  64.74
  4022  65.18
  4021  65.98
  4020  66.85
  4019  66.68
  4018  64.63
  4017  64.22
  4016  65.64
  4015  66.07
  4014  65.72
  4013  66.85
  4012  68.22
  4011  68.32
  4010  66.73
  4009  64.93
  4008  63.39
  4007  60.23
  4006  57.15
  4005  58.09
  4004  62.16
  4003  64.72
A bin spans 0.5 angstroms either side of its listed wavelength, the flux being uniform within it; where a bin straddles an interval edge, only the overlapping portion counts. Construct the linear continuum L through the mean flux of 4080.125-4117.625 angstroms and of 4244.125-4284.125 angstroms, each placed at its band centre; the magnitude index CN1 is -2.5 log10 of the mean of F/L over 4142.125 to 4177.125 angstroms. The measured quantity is -0.06 mag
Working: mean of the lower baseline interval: 63.9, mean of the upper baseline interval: 61.5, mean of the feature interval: 66.3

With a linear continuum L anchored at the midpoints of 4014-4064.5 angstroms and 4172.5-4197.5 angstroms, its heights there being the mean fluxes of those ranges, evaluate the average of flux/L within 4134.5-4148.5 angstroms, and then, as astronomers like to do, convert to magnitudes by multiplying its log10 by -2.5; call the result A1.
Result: -0.046 mag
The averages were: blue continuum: 64.8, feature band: 67.7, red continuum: 65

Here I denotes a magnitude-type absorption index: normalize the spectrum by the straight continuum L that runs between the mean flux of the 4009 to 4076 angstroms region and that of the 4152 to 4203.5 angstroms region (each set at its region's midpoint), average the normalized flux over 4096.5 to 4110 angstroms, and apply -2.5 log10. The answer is 0.15 mag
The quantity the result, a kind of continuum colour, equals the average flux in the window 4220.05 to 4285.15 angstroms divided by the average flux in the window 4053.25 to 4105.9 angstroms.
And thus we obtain 1.0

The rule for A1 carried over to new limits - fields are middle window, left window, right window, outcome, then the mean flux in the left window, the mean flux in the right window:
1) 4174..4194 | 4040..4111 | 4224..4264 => -0.05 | 63.1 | 61.6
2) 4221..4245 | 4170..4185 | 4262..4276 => 0.02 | 64.8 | 60.5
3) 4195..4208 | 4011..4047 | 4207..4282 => -0.02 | 65.3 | 62.3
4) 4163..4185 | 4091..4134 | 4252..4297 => -0.06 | 63.9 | 60.4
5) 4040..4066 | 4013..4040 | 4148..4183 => 0.03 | 65.6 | 66.5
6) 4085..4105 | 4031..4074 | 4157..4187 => 0.05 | 64.1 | 66.5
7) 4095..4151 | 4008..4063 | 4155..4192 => 0.02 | 65.2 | 66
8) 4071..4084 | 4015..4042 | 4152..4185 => 0.05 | 65.8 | 66.4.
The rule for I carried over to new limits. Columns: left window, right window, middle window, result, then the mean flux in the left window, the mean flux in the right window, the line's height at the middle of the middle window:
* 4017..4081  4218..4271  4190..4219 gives -0.05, 64.2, 62.2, 62.6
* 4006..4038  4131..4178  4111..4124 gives -0.04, 65.2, 66.6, 66.2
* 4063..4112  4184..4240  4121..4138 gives -0.06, 62.6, 63.6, 62.9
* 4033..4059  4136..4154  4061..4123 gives 0.04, 64.6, 67.3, 65.9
